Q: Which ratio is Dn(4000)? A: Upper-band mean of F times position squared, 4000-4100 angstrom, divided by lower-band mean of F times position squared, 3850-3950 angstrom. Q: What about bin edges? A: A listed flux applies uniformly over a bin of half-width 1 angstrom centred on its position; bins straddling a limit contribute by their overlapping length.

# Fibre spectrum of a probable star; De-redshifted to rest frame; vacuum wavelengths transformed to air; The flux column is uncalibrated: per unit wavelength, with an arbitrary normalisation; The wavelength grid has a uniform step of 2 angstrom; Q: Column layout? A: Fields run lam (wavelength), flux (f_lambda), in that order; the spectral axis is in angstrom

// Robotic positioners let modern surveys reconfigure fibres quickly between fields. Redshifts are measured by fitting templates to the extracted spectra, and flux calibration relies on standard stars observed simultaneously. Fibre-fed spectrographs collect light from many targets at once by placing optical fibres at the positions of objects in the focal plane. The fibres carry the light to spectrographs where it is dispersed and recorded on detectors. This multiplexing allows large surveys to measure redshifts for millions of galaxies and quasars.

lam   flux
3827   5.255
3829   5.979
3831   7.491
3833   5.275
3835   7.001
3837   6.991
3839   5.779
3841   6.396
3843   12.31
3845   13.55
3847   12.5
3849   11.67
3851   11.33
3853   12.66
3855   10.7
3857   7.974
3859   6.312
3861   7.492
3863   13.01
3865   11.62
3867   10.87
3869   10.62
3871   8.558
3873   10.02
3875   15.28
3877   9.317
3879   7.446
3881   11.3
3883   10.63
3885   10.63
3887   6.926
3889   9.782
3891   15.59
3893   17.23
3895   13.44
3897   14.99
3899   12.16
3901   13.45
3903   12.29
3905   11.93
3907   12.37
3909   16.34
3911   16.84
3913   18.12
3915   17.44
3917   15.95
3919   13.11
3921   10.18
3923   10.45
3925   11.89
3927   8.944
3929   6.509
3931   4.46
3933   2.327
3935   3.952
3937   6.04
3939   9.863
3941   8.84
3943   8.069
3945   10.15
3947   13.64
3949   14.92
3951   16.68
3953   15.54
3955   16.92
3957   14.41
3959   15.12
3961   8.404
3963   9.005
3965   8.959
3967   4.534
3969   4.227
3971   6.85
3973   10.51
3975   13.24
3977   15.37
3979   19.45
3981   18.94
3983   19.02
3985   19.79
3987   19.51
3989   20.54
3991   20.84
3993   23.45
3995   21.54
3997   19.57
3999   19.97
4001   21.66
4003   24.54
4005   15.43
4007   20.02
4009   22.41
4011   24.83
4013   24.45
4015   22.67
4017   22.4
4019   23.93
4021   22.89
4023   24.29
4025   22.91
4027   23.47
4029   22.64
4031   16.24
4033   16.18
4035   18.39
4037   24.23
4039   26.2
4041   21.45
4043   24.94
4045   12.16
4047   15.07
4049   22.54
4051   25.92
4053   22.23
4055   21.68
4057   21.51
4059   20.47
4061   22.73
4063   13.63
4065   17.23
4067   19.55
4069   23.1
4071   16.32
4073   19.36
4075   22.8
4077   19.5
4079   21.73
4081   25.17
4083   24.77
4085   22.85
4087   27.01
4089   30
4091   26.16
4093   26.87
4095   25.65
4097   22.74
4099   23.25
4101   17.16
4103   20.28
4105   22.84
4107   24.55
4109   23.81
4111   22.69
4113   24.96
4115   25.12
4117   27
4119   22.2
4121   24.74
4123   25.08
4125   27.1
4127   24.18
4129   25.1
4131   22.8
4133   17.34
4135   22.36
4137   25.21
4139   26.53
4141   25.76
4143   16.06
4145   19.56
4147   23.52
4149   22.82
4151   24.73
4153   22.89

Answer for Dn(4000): 2.1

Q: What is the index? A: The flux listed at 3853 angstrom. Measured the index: 12.66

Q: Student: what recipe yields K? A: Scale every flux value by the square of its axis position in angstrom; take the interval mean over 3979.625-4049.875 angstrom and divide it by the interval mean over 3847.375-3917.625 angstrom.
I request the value 1.87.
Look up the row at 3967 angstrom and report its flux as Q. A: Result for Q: 4.534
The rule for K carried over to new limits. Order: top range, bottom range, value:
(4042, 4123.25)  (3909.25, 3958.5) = 2.08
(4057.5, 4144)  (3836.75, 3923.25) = 2.18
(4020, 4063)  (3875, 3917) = 1.74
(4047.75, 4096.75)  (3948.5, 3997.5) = 1.56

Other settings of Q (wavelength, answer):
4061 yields 22.73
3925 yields 11.89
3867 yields 10.87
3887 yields 6.926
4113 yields 24.96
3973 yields 10.51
